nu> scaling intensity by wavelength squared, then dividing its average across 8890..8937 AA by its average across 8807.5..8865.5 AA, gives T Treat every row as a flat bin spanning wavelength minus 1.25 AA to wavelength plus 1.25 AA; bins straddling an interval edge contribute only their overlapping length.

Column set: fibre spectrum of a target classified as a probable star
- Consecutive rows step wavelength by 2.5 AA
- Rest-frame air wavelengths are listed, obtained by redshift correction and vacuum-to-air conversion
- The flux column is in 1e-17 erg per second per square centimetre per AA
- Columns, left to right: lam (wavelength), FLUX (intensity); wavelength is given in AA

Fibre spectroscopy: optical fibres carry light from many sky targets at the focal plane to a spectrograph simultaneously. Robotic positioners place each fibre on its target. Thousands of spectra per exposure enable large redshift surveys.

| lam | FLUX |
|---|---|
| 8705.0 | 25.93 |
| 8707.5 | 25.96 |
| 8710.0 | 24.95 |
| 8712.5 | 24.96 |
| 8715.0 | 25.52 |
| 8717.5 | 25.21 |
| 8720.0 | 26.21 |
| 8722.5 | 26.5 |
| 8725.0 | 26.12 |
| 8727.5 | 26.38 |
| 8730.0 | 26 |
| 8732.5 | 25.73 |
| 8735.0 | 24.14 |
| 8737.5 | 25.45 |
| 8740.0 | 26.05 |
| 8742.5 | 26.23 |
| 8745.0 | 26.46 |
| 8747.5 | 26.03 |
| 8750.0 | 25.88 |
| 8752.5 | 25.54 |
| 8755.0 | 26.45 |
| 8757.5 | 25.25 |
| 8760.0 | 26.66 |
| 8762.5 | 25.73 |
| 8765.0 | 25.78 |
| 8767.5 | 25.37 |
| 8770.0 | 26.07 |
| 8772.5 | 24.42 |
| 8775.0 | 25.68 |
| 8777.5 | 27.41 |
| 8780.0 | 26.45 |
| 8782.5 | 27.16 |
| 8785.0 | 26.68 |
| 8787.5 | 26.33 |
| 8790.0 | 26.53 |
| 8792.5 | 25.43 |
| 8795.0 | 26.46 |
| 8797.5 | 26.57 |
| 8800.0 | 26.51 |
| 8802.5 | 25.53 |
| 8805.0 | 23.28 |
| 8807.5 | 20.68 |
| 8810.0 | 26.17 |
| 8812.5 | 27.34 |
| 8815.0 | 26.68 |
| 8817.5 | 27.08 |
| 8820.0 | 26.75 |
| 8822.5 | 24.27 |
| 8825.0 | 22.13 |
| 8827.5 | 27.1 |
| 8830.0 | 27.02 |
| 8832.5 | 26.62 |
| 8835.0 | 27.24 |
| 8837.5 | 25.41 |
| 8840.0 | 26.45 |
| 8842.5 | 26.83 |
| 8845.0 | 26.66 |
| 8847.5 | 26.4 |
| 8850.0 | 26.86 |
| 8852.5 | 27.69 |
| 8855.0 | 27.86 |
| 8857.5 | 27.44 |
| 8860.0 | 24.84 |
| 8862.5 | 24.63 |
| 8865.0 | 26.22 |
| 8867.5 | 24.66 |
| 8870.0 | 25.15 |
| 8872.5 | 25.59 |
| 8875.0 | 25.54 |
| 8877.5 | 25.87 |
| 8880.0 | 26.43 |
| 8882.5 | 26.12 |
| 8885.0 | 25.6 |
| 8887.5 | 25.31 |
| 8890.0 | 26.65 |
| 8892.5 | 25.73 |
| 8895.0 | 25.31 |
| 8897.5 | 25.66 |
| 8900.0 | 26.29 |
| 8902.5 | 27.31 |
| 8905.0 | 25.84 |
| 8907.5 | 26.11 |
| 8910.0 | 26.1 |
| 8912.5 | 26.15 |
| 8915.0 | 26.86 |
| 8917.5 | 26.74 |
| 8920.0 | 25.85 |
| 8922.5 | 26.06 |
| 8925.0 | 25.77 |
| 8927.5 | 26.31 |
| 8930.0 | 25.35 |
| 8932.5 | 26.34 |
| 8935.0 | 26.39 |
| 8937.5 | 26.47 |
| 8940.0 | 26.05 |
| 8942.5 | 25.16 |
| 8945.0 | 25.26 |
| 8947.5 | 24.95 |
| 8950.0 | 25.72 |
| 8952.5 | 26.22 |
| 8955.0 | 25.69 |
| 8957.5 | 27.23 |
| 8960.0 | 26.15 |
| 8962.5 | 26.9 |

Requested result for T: 1.01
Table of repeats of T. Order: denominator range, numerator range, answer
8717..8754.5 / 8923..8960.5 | 1.05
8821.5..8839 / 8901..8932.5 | 1.04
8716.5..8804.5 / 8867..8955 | 1.03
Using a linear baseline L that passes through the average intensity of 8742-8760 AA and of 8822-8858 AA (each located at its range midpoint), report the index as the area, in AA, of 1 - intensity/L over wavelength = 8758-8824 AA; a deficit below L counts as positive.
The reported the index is 0.8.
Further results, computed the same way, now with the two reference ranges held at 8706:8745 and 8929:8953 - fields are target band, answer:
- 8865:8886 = 0.09 AA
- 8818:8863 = -0.91 AA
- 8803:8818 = 0.36 AA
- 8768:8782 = -0.16 AA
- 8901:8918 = -0.43 AA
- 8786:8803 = -0.32 AA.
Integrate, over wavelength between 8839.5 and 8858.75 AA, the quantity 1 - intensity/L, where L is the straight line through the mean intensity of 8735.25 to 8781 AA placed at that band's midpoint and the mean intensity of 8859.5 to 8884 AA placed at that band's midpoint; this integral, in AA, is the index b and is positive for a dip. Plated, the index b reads -1.1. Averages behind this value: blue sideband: 25.9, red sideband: 25.5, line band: 27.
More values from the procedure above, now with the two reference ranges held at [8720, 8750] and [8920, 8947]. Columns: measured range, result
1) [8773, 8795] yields -0.4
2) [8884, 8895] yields 0.1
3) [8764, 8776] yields 0.2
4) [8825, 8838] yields -0.2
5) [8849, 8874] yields -0.2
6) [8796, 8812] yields 0.6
